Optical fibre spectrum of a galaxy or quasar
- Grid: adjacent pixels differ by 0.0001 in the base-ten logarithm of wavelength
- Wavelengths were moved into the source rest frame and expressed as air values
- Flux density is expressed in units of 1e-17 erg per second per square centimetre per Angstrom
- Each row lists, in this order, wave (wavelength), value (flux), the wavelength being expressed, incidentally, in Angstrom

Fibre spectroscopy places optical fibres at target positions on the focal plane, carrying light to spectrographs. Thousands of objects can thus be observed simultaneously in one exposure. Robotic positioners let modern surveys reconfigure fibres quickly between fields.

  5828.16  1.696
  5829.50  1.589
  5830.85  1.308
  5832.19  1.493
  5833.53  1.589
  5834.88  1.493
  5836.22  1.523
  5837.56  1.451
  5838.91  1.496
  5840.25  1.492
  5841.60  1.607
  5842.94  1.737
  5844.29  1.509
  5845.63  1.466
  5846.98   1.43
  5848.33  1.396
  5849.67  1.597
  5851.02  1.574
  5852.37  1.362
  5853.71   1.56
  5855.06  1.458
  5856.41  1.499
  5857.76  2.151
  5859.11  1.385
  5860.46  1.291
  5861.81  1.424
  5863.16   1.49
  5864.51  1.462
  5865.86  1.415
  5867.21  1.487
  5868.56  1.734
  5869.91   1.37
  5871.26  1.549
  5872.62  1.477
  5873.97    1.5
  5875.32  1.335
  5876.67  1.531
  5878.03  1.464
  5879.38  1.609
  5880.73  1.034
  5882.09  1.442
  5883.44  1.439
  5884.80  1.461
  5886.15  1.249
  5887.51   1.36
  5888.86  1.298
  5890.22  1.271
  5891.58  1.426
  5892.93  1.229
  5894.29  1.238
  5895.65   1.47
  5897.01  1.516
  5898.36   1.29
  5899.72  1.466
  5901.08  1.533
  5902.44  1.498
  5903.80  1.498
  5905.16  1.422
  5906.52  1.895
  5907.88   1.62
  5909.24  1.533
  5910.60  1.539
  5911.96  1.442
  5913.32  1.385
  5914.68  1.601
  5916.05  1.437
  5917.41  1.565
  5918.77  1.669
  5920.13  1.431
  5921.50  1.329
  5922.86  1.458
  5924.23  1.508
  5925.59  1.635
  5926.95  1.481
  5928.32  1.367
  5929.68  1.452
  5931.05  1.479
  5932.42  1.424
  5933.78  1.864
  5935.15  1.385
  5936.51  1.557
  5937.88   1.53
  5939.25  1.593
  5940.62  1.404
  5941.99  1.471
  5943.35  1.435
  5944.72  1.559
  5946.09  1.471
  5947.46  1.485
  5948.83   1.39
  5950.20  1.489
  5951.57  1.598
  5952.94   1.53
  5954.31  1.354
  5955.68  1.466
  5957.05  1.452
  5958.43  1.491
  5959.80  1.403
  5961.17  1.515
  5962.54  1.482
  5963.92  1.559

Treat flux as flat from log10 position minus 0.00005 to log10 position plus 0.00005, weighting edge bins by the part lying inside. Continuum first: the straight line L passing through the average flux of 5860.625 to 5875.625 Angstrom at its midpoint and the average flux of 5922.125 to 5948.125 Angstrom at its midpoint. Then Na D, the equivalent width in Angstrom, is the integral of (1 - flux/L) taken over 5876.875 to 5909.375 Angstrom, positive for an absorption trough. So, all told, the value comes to 1.26 Angstrom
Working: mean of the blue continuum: 1.47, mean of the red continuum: 1.5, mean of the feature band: 1.43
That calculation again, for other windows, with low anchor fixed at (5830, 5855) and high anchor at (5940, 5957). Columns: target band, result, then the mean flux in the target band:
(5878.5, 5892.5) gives 1.25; 1.36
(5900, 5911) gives -0.59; 1.56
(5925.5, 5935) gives -0.24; 1.51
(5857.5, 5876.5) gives 0.06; 1.49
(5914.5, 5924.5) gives -0.10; 1.49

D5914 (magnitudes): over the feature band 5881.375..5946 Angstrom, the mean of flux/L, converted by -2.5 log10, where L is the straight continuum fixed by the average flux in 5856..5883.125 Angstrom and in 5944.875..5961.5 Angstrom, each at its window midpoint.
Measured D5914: 0.00 mag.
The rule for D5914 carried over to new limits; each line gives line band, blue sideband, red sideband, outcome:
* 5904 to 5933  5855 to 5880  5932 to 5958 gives 0.00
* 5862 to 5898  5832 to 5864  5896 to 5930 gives 0.07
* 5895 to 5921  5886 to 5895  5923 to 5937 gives -0.09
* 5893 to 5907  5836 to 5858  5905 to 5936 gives 0.04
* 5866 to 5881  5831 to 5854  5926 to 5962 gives 0.02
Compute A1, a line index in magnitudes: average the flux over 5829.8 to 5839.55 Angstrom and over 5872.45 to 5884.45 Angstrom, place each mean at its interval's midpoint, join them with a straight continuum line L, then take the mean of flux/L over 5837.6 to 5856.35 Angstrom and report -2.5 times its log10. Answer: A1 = -0.03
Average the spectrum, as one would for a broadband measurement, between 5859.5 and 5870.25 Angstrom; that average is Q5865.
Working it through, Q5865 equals 1.46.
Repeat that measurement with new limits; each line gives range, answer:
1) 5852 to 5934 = 1.47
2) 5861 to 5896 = 1.41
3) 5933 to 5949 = 1.52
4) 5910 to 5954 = 1.5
